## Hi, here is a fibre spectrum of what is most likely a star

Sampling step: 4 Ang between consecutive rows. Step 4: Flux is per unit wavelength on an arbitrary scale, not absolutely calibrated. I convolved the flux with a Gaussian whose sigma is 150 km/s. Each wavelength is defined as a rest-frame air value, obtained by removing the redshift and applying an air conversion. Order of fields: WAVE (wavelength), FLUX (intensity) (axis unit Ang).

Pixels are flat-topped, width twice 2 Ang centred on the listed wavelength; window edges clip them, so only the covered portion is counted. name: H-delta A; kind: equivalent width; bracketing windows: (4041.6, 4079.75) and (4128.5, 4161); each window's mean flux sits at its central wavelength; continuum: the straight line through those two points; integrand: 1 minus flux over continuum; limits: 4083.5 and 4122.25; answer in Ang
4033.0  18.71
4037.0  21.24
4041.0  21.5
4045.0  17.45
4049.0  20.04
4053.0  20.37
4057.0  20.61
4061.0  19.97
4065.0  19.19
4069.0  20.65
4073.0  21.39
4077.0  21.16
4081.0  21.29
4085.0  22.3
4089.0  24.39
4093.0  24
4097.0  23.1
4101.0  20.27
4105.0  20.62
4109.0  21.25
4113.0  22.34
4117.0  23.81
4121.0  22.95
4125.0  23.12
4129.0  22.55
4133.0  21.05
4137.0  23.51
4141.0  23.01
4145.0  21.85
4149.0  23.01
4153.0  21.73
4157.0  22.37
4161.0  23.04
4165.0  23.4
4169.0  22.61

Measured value -2.2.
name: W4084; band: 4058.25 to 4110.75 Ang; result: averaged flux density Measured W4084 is 21.5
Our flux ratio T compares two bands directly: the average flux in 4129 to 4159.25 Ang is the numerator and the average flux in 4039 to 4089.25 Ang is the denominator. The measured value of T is 1.1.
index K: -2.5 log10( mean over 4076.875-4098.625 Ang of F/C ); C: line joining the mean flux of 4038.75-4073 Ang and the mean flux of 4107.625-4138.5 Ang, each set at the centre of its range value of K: -0.08 mag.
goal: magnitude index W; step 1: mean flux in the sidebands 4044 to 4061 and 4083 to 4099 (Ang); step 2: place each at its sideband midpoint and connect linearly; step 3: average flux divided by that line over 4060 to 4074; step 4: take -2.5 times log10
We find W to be 0.05 mag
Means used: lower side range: 19.8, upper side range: 23.4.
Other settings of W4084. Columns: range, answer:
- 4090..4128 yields 22.4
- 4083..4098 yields 23.5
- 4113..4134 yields 22.7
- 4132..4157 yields 22.4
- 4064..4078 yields 20.7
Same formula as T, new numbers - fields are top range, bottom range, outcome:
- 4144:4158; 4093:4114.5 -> 1.02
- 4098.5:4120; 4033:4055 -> 1.09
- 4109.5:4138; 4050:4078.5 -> 1.11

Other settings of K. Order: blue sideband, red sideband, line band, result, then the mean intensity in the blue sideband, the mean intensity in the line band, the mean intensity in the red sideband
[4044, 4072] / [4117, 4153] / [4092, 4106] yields -0.03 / 19.9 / 22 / 22.6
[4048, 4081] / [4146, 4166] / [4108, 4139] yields -0.04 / 20.5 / 22.6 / 22.6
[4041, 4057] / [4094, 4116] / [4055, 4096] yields -0.04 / 19.7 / 21.5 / 21.7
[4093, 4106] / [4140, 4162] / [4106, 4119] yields -0.02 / 21.8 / 22.3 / 22.5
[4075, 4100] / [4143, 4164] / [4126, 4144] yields 0.00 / 22.6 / 22.5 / 22.4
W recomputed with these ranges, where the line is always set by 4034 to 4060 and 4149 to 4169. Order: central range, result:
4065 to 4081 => -0.01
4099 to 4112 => 0.03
